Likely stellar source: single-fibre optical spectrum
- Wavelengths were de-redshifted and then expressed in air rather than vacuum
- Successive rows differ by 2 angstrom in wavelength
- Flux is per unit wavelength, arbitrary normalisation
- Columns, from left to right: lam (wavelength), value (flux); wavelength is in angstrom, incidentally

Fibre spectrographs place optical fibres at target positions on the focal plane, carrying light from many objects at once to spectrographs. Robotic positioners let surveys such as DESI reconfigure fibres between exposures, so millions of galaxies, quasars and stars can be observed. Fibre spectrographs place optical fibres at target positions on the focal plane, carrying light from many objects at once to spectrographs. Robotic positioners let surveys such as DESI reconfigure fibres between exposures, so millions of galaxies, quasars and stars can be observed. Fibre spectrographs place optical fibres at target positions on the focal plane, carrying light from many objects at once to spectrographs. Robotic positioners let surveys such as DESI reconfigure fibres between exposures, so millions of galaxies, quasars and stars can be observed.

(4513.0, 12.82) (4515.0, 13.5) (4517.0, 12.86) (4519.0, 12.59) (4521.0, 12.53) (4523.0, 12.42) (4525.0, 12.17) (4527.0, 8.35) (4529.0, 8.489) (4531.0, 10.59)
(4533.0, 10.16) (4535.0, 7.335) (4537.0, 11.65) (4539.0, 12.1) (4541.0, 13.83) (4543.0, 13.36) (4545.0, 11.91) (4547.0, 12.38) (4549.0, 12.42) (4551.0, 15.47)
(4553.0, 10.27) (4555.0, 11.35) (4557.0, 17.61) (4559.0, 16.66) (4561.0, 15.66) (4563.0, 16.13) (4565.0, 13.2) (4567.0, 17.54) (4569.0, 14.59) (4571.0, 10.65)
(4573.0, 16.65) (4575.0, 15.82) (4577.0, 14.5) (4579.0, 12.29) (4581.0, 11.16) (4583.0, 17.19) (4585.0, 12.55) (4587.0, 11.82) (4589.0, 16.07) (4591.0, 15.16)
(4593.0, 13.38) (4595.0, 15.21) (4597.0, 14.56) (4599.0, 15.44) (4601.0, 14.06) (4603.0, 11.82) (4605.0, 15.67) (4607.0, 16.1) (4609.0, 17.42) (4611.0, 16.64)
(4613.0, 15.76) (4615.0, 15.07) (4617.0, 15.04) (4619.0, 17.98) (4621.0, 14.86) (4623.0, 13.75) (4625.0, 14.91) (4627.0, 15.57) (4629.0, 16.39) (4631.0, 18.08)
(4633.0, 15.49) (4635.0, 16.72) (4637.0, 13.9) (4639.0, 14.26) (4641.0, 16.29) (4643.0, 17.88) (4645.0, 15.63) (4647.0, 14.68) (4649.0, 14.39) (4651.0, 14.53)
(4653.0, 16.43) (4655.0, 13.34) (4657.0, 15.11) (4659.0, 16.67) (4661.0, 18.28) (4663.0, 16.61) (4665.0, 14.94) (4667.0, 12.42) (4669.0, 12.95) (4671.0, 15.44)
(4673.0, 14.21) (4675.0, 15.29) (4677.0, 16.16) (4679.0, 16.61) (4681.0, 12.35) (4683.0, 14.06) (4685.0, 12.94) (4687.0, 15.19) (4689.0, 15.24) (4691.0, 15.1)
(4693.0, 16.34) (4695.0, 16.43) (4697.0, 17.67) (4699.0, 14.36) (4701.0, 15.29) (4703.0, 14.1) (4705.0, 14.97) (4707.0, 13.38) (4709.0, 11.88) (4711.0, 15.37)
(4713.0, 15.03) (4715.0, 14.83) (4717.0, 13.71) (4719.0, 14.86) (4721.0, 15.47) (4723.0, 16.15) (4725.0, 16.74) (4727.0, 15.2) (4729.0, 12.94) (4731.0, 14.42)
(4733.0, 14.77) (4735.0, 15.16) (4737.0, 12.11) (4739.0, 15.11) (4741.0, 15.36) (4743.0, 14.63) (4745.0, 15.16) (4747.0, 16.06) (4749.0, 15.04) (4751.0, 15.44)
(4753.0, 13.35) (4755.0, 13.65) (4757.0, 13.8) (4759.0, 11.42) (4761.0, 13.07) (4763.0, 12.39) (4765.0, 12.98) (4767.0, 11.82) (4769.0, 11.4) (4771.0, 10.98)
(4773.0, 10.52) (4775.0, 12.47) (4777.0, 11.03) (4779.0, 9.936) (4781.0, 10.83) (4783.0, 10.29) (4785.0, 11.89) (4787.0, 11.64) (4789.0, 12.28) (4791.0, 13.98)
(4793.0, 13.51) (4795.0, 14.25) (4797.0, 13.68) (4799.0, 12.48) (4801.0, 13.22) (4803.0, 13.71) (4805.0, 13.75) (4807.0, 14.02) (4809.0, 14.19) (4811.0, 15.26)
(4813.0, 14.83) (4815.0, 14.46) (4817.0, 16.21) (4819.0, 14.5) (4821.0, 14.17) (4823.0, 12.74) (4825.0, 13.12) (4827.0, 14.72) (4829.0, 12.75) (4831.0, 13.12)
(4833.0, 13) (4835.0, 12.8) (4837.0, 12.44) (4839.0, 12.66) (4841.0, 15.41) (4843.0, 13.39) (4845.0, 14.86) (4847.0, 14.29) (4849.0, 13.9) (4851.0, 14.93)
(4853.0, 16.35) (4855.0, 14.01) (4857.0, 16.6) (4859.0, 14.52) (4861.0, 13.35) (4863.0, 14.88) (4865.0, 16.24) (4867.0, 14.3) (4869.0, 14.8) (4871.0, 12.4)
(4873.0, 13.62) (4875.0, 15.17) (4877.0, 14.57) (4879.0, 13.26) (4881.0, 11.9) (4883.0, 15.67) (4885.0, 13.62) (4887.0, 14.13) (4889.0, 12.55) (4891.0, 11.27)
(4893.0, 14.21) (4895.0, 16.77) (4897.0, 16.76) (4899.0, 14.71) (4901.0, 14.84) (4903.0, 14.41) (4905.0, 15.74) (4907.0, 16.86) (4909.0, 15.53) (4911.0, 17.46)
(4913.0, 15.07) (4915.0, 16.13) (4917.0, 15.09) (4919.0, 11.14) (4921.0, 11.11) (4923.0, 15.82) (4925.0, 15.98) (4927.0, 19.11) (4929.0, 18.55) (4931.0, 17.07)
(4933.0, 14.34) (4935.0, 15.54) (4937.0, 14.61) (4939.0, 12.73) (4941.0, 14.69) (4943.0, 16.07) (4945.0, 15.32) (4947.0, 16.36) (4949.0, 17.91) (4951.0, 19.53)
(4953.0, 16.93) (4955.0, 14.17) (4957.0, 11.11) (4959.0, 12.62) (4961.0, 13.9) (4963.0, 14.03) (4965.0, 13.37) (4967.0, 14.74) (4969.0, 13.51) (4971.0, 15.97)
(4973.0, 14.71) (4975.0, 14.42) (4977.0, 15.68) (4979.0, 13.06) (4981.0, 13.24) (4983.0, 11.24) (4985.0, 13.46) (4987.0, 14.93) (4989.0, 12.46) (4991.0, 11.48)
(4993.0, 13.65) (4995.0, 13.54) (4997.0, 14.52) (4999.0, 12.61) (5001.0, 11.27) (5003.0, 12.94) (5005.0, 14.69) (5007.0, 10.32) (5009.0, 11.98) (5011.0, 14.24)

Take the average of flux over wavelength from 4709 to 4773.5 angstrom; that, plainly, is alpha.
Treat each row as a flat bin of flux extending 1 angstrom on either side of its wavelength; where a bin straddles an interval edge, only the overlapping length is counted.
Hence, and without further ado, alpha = 14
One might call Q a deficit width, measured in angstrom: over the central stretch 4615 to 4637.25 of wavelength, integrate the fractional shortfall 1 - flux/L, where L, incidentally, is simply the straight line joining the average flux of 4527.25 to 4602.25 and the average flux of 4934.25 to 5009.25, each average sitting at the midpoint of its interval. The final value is -3.6 angstrom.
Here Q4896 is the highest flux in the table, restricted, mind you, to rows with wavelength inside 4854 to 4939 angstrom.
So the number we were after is 19.11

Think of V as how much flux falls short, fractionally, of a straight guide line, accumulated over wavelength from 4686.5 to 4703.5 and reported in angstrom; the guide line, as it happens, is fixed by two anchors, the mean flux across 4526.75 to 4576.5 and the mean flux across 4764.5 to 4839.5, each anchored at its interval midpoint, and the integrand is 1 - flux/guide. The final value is -3.4 angstrom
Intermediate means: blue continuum 13.1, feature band 15.6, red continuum 12.9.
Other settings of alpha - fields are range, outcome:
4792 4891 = 14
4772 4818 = 13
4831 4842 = 13.2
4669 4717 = 14.8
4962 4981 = 14.3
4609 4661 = 15.7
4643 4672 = 15.2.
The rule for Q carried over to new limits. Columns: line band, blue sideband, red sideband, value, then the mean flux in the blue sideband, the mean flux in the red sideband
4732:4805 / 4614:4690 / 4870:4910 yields 8.8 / 15.3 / 14.4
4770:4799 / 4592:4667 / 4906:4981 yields 6.3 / 15.4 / 15.1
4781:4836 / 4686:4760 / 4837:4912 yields 4.5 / 14.7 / 14.6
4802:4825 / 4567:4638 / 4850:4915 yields 0.8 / 15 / 14.7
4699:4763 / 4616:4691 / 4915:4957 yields 3.7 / 15.3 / 15.5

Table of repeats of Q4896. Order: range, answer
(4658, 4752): 18.28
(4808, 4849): 16.21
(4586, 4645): 18.08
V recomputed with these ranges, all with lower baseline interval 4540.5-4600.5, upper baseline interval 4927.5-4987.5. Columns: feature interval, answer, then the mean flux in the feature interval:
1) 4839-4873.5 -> 0.3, 14.5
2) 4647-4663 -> -1.4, 15.5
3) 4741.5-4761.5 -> 0.4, 14.2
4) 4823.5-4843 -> 1.7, 13.3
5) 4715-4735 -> -0.7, 14.9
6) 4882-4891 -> 0.6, 13.7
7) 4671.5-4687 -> -0.3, 14.6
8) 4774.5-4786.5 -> 2.9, 11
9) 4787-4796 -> 0.8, 13.3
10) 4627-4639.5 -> -1.4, 15.8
